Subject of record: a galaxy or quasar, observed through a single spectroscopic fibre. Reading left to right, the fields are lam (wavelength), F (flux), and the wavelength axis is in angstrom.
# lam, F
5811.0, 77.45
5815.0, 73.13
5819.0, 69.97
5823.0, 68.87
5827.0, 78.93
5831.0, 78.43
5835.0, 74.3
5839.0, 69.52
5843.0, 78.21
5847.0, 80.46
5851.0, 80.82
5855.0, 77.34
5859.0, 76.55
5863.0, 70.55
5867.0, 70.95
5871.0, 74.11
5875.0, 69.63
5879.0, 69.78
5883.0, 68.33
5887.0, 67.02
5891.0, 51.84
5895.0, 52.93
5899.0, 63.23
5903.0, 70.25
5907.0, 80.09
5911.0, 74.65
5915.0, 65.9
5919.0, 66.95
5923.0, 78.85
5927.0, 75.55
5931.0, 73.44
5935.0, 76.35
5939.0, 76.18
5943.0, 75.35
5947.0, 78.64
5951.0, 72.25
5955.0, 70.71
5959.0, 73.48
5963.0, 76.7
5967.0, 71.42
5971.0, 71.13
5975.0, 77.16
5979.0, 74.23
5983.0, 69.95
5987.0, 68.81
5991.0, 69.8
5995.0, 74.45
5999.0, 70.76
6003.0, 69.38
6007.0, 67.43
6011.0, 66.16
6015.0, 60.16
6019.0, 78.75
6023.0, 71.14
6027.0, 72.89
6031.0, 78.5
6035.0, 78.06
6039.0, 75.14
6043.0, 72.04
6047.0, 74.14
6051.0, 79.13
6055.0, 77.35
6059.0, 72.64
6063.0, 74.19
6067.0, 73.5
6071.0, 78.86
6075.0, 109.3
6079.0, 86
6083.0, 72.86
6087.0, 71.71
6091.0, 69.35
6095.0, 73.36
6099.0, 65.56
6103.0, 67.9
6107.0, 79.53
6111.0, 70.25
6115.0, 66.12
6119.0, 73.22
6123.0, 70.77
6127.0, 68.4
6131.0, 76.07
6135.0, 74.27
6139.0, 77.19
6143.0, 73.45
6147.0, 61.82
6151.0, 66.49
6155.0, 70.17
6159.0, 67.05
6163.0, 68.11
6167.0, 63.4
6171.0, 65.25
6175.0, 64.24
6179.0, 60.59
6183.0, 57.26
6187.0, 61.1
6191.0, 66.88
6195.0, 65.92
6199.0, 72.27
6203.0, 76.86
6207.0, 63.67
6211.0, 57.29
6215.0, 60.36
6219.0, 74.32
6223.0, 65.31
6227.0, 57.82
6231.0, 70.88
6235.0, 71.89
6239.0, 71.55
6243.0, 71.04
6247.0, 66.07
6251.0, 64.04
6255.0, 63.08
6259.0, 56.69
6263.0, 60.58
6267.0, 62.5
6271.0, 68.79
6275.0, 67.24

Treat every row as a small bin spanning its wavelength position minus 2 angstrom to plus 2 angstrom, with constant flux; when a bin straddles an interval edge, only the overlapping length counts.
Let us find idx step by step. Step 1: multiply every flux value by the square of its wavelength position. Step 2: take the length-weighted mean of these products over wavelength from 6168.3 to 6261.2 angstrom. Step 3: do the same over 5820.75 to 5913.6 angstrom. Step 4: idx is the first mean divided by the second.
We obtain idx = 1.03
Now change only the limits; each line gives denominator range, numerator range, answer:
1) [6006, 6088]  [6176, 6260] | 0.91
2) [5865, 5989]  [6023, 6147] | 1.11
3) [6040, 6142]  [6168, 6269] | 0.91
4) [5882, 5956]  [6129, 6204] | 1.04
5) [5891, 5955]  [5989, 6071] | 1.06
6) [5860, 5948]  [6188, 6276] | 1.04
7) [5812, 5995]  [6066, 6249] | 1.05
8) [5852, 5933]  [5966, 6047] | 1.07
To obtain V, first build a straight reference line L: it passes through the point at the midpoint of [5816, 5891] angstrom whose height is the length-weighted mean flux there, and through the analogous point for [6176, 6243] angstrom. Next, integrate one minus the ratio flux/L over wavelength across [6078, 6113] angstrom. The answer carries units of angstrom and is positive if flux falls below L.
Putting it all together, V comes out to -2.2 angstrom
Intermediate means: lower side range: 73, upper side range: 66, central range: 72.6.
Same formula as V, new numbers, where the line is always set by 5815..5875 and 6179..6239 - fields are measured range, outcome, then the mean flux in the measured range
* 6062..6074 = -1.6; 78.4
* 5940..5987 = -1.1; 73.6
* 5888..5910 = 2.7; 64.3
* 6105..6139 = -2.3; 72.6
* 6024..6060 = -2.9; 75.5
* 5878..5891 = 1.4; 65.7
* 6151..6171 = 0.0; 66.9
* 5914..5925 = 0.3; 71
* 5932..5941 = -0.4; 76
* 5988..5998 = -0.1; 71.7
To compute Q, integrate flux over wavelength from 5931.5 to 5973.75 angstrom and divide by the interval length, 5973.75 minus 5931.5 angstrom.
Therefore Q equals 74.2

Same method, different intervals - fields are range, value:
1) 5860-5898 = 66.3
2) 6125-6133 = 72.2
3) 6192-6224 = 67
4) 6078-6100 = 72.9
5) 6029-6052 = 76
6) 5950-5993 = 72.3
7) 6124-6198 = 67.2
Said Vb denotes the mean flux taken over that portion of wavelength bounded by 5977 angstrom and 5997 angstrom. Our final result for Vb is 71.4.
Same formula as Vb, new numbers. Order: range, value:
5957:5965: 75.1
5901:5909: 75.2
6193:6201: 69.1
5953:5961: 72.1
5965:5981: 73.5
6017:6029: 74.3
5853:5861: 76.9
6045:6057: 76.9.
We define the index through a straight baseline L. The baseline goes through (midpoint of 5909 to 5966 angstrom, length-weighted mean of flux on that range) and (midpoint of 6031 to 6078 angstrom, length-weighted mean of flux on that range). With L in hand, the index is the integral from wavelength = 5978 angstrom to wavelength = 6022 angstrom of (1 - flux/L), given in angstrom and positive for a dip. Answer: 3.8 angstrom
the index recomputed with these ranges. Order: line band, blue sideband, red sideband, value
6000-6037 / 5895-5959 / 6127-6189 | -0.5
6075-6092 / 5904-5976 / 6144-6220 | -2.6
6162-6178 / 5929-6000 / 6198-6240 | 0.9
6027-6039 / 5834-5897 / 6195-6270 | -1.5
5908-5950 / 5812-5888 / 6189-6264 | -1.3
